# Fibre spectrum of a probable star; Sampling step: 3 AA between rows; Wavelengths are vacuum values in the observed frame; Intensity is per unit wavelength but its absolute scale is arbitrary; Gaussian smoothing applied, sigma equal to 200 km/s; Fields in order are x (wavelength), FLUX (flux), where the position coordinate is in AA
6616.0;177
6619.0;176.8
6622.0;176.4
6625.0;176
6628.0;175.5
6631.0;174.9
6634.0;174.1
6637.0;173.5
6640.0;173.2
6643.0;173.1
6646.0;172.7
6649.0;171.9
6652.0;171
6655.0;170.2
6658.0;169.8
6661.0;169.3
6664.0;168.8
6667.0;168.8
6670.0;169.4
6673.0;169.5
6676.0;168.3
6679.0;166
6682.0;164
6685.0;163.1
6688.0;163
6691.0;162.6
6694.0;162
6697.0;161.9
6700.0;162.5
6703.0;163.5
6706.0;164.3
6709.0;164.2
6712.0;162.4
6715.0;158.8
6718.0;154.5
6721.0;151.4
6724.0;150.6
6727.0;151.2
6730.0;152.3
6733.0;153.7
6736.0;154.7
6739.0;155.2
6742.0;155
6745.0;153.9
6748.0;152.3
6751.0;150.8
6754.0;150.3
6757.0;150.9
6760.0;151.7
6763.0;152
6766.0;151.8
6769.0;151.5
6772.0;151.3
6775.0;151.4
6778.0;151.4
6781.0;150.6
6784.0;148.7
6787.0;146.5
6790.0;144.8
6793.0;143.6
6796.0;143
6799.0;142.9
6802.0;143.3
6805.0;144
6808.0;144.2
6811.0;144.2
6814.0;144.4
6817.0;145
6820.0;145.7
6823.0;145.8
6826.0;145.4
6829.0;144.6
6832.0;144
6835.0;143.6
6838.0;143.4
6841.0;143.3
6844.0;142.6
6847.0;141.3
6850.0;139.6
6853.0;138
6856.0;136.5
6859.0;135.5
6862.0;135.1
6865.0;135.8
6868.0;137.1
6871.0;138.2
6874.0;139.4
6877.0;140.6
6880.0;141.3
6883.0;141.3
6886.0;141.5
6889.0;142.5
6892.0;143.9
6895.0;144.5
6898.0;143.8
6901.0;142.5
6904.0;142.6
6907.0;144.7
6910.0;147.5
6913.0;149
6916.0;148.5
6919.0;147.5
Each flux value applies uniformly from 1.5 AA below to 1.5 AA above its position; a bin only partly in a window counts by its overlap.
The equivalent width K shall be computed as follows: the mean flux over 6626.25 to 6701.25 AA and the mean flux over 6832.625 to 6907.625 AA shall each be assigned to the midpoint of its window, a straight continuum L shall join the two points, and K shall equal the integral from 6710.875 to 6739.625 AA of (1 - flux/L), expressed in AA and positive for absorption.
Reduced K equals 1.1 AA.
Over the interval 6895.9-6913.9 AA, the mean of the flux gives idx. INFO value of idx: 145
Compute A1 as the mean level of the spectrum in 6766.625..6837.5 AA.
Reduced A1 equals 146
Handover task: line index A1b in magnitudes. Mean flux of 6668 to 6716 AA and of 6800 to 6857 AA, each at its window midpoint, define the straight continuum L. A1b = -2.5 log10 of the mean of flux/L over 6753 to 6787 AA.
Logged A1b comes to 0.01 mag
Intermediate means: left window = 164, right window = 143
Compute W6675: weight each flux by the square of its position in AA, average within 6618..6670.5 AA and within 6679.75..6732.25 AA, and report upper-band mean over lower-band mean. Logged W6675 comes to 0.9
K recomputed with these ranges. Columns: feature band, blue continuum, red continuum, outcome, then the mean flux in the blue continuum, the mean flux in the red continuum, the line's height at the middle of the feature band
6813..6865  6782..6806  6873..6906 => 0.6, 145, 142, 144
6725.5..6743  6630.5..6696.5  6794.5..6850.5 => 0.4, 169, 144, 158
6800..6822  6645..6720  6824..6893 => 0.4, 166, 141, 147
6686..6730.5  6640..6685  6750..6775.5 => 0.5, 169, 151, 161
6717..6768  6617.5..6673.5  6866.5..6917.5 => 2.6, 172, 143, 161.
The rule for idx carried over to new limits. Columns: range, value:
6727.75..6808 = 150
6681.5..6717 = 163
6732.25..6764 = 153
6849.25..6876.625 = 137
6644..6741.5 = 163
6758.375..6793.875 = 150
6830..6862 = 141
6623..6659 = 173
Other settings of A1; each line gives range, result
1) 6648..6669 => 170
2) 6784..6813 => 144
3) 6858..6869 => 136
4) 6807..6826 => 145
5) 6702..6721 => 160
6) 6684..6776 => 156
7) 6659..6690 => 167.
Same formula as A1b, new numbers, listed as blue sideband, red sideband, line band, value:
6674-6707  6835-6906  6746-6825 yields 0.027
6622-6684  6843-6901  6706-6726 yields 0.032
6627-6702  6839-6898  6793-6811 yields 0.043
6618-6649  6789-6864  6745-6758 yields 0.025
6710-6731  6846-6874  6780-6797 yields 0.001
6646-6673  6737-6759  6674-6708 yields 0.000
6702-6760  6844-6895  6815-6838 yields -0.003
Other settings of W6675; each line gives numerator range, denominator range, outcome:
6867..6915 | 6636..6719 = 0.91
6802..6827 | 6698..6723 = 0.93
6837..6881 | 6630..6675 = 0.86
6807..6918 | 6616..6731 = 0.90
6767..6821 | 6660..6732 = 0.93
